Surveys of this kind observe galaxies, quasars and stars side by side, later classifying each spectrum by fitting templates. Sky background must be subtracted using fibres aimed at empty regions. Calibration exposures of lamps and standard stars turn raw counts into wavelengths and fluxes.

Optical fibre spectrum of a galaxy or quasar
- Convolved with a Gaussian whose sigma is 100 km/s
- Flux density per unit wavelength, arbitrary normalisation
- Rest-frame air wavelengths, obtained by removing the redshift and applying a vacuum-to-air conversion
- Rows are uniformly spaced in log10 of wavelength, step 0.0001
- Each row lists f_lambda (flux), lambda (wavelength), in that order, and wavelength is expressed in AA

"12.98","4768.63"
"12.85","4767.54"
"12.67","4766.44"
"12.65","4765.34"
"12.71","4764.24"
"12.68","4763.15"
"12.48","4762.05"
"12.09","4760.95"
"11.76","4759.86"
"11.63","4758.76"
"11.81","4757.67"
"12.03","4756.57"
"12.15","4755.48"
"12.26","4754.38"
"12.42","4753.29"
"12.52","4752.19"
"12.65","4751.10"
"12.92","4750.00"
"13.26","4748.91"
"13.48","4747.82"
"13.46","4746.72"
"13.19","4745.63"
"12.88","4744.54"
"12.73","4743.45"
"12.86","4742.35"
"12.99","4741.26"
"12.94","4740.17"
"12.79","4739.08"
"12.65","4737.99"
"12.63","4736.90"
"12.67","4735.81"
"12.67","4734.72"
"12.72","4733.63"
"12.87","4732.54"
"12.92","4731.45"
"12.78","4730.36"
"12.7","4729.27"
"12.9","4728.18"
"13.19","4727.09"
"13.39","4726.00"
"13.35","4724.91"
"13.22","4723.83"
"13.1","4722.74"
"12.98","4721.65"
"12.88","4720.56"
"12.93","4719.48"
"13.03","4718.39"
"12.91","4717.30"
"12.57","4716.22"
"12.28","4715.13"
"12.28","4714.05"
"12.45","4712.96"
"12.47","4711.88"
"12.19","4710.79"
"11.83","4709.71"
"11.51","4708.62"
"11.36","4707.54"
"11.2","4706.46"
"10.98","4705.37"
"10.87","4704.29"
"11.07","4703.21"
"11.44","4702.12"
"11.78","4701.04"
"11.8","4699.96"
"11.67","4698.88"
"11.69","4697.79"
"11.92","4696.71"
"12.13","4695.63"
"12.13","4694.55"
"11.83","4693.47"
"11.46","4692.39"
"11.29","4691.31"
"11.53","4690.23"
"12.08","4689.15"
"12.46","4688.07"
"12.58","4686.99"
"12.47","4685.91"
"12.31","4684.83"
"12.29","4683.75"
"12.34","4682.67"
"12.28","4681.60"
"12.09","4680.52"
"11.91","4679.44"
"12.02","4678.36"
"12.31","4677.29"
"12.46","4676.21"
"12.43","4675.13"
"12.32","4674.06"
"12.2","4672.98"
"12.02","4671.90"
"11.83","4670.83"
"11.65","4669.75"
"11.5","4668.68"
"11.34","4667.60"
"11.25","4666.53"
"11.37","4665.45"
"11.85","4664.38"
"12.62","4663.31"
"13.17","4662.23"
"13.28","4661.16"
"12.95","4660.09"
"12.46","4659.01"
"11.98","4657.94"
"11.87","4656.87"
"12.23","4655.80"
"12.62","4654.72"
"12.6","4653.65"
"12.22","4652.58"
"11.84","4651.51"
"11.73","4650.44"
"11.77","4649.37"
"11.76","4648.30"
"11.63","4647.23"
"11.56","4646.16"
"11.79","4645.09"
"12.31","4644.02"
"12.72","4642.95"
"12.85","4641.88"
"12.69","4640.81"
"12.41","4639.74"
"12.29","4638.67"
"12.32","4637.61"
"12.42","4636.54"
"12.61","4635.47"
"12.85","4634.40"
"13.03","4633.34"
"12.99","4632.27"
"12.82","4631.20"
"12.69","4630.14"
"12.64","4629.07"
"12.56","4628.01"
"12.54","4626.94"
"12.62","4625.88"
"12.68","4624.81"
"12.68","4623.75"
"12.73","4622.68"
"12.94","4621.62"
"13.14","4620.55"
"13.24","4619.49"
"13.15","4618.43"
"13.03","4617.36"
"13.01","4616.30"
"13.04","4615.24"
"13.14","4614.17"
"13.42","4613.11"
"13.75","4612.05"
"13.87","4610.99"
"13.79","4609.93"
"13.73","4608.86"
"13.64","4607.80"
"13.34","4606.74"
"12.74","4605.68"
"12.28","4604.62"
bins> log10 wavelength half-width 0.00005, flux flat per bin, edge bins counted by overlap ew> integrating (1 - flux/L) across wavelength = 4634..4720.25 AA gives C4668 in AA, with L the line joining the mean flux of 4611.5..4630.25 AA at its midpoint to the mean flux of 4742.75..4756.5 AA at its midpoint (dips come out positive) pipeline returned 5.28 AA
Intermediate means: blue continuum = 13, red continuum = 12.8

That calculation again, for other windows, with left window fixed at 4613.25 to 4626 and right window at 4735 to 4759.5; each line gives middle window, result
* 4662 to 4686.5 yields 1.46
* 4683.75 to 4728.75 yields 2.04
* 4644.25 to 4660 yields 1.05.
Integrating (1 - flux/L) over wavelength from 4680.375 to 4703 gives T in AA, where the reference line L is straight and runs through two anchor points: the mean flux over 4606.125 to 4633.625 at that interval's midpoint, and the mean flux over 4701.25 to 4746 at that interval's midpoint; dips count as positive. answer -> 1.3 AA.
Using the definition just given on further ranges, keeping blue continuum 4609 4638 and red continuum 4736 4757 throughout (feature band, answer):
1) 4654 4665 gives 0.4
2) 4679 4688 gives 0.4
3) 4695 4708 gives 1.4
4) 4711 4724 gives 0.1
